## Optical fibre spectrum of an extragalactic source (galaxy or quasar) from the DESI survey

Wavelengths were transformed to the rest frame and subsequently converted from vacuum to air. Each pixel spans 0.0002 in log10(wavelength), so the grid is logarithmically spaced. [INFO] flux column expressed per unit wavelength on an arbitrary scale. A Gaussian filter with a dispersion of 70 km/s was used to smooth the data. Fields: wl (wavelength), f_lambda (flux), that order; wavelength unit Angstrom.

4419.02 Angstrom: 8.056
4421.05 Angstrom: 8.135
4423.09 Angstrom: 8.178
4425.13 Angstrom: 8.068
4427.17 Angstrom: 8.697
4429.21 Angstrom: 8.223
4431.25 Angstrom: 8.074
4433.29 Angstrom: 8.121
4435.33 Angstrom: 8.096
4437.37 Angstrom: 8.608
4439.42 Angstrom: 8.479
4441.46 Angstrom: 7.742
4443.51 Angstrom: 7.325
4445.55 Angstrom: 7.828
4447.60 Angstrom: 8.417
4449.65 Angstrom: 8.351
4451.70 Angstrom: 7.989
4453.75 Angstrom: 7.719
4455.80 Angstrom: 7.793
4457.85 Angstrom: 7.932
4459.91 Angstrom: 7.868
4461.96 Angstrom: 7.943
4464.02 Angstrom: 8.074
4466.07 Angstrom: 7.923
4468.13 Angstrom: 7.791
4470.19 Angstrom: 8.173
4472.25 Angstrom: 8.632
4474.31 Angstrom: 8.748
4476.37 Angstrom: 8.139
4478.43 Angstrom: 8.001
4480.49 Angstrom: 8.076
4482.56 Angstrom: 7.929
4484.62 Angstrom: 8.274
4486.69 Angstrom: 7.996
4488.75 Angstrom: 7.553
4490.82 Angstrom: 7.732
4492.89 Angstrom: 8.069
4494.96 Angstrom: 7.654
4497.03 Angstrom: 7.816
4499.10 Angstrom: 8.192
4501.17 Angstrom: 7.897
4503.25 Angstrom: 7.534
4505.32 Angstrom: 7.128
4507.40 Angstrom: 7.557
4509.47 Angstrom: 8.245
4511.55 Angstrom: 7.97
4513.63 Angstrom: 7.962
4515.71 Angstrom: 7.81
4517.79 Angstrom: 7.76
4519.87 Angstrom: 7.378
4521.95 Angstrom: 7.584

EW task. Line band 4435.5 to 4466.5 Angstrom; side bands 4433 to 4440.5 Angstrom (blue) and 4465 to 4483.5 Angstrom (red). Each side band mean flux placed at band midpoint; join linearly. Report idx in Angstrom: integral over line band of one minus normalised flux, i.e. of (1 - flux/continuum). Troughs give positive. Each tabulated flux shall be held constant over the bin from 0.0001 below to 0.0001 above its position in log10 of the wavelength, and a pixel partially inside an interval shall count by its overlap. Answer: 1.0 Angstrom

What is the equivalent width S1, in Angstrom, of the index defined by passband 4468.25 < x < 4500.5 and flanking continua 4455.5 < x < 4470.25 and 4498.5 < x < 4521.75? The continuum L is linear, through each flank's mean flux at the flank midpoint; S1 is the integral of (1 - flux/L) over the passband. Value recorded -0.85 Angstrom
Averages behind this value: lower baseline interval 7.93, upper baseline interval 7.75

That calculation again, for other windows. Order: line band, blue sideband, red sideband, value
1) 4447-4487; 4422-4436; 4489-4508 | -0.7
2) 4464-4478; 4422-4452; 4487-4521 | -0.5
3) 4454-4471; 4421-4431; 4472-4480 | 0.8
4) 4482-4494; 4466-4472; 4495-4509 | -0.1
